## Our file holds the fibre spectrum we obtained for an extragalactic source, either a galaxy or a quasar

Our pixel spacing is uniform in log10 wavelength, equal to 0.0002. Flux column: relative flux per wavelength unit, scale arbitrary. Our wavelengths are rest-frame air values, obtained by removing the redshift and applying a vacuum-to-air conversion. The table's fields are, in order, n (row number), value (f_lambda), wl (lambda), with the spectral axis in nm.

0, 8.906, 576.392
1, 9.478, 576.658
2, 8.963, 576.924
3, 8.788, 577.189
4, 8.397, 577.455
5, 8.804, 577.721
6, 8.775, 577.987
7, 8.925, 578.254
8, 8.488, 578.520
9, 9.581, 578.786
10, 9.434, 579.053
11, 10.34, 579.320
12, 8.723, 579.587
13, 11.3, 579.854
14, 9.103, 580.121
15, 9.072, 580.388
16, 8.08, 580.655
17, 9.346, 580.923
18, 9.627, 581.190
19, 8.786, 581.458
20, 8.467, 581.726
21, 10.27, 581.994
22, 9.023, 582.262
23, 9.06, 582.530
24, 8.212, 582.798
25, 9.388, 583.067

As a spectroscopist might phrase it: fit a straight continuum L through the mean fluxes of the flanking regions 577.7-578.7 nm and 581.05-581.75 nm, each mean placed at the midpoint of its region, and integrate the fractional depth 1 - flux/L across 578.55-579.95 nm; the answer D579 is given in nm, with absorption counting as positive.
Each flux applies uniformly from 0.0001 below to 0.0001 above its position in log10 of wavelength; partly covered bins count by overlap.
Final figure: -0.14 nm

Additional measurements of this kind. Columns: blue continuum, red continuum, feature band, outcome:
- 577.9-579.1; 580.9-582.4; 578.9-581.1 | -0.07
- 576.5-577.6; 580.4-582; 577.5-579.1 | 0.00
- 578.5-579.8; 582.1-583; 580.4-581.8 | 0.04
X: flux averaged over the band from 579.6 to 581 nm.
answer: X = 9.33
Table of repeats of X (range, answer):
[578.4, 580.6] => 9.46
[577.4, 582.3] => 9.2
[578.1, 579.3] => 9.21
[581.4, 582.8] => 9.05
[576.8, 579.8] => 9.08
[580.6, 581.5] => 9.05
